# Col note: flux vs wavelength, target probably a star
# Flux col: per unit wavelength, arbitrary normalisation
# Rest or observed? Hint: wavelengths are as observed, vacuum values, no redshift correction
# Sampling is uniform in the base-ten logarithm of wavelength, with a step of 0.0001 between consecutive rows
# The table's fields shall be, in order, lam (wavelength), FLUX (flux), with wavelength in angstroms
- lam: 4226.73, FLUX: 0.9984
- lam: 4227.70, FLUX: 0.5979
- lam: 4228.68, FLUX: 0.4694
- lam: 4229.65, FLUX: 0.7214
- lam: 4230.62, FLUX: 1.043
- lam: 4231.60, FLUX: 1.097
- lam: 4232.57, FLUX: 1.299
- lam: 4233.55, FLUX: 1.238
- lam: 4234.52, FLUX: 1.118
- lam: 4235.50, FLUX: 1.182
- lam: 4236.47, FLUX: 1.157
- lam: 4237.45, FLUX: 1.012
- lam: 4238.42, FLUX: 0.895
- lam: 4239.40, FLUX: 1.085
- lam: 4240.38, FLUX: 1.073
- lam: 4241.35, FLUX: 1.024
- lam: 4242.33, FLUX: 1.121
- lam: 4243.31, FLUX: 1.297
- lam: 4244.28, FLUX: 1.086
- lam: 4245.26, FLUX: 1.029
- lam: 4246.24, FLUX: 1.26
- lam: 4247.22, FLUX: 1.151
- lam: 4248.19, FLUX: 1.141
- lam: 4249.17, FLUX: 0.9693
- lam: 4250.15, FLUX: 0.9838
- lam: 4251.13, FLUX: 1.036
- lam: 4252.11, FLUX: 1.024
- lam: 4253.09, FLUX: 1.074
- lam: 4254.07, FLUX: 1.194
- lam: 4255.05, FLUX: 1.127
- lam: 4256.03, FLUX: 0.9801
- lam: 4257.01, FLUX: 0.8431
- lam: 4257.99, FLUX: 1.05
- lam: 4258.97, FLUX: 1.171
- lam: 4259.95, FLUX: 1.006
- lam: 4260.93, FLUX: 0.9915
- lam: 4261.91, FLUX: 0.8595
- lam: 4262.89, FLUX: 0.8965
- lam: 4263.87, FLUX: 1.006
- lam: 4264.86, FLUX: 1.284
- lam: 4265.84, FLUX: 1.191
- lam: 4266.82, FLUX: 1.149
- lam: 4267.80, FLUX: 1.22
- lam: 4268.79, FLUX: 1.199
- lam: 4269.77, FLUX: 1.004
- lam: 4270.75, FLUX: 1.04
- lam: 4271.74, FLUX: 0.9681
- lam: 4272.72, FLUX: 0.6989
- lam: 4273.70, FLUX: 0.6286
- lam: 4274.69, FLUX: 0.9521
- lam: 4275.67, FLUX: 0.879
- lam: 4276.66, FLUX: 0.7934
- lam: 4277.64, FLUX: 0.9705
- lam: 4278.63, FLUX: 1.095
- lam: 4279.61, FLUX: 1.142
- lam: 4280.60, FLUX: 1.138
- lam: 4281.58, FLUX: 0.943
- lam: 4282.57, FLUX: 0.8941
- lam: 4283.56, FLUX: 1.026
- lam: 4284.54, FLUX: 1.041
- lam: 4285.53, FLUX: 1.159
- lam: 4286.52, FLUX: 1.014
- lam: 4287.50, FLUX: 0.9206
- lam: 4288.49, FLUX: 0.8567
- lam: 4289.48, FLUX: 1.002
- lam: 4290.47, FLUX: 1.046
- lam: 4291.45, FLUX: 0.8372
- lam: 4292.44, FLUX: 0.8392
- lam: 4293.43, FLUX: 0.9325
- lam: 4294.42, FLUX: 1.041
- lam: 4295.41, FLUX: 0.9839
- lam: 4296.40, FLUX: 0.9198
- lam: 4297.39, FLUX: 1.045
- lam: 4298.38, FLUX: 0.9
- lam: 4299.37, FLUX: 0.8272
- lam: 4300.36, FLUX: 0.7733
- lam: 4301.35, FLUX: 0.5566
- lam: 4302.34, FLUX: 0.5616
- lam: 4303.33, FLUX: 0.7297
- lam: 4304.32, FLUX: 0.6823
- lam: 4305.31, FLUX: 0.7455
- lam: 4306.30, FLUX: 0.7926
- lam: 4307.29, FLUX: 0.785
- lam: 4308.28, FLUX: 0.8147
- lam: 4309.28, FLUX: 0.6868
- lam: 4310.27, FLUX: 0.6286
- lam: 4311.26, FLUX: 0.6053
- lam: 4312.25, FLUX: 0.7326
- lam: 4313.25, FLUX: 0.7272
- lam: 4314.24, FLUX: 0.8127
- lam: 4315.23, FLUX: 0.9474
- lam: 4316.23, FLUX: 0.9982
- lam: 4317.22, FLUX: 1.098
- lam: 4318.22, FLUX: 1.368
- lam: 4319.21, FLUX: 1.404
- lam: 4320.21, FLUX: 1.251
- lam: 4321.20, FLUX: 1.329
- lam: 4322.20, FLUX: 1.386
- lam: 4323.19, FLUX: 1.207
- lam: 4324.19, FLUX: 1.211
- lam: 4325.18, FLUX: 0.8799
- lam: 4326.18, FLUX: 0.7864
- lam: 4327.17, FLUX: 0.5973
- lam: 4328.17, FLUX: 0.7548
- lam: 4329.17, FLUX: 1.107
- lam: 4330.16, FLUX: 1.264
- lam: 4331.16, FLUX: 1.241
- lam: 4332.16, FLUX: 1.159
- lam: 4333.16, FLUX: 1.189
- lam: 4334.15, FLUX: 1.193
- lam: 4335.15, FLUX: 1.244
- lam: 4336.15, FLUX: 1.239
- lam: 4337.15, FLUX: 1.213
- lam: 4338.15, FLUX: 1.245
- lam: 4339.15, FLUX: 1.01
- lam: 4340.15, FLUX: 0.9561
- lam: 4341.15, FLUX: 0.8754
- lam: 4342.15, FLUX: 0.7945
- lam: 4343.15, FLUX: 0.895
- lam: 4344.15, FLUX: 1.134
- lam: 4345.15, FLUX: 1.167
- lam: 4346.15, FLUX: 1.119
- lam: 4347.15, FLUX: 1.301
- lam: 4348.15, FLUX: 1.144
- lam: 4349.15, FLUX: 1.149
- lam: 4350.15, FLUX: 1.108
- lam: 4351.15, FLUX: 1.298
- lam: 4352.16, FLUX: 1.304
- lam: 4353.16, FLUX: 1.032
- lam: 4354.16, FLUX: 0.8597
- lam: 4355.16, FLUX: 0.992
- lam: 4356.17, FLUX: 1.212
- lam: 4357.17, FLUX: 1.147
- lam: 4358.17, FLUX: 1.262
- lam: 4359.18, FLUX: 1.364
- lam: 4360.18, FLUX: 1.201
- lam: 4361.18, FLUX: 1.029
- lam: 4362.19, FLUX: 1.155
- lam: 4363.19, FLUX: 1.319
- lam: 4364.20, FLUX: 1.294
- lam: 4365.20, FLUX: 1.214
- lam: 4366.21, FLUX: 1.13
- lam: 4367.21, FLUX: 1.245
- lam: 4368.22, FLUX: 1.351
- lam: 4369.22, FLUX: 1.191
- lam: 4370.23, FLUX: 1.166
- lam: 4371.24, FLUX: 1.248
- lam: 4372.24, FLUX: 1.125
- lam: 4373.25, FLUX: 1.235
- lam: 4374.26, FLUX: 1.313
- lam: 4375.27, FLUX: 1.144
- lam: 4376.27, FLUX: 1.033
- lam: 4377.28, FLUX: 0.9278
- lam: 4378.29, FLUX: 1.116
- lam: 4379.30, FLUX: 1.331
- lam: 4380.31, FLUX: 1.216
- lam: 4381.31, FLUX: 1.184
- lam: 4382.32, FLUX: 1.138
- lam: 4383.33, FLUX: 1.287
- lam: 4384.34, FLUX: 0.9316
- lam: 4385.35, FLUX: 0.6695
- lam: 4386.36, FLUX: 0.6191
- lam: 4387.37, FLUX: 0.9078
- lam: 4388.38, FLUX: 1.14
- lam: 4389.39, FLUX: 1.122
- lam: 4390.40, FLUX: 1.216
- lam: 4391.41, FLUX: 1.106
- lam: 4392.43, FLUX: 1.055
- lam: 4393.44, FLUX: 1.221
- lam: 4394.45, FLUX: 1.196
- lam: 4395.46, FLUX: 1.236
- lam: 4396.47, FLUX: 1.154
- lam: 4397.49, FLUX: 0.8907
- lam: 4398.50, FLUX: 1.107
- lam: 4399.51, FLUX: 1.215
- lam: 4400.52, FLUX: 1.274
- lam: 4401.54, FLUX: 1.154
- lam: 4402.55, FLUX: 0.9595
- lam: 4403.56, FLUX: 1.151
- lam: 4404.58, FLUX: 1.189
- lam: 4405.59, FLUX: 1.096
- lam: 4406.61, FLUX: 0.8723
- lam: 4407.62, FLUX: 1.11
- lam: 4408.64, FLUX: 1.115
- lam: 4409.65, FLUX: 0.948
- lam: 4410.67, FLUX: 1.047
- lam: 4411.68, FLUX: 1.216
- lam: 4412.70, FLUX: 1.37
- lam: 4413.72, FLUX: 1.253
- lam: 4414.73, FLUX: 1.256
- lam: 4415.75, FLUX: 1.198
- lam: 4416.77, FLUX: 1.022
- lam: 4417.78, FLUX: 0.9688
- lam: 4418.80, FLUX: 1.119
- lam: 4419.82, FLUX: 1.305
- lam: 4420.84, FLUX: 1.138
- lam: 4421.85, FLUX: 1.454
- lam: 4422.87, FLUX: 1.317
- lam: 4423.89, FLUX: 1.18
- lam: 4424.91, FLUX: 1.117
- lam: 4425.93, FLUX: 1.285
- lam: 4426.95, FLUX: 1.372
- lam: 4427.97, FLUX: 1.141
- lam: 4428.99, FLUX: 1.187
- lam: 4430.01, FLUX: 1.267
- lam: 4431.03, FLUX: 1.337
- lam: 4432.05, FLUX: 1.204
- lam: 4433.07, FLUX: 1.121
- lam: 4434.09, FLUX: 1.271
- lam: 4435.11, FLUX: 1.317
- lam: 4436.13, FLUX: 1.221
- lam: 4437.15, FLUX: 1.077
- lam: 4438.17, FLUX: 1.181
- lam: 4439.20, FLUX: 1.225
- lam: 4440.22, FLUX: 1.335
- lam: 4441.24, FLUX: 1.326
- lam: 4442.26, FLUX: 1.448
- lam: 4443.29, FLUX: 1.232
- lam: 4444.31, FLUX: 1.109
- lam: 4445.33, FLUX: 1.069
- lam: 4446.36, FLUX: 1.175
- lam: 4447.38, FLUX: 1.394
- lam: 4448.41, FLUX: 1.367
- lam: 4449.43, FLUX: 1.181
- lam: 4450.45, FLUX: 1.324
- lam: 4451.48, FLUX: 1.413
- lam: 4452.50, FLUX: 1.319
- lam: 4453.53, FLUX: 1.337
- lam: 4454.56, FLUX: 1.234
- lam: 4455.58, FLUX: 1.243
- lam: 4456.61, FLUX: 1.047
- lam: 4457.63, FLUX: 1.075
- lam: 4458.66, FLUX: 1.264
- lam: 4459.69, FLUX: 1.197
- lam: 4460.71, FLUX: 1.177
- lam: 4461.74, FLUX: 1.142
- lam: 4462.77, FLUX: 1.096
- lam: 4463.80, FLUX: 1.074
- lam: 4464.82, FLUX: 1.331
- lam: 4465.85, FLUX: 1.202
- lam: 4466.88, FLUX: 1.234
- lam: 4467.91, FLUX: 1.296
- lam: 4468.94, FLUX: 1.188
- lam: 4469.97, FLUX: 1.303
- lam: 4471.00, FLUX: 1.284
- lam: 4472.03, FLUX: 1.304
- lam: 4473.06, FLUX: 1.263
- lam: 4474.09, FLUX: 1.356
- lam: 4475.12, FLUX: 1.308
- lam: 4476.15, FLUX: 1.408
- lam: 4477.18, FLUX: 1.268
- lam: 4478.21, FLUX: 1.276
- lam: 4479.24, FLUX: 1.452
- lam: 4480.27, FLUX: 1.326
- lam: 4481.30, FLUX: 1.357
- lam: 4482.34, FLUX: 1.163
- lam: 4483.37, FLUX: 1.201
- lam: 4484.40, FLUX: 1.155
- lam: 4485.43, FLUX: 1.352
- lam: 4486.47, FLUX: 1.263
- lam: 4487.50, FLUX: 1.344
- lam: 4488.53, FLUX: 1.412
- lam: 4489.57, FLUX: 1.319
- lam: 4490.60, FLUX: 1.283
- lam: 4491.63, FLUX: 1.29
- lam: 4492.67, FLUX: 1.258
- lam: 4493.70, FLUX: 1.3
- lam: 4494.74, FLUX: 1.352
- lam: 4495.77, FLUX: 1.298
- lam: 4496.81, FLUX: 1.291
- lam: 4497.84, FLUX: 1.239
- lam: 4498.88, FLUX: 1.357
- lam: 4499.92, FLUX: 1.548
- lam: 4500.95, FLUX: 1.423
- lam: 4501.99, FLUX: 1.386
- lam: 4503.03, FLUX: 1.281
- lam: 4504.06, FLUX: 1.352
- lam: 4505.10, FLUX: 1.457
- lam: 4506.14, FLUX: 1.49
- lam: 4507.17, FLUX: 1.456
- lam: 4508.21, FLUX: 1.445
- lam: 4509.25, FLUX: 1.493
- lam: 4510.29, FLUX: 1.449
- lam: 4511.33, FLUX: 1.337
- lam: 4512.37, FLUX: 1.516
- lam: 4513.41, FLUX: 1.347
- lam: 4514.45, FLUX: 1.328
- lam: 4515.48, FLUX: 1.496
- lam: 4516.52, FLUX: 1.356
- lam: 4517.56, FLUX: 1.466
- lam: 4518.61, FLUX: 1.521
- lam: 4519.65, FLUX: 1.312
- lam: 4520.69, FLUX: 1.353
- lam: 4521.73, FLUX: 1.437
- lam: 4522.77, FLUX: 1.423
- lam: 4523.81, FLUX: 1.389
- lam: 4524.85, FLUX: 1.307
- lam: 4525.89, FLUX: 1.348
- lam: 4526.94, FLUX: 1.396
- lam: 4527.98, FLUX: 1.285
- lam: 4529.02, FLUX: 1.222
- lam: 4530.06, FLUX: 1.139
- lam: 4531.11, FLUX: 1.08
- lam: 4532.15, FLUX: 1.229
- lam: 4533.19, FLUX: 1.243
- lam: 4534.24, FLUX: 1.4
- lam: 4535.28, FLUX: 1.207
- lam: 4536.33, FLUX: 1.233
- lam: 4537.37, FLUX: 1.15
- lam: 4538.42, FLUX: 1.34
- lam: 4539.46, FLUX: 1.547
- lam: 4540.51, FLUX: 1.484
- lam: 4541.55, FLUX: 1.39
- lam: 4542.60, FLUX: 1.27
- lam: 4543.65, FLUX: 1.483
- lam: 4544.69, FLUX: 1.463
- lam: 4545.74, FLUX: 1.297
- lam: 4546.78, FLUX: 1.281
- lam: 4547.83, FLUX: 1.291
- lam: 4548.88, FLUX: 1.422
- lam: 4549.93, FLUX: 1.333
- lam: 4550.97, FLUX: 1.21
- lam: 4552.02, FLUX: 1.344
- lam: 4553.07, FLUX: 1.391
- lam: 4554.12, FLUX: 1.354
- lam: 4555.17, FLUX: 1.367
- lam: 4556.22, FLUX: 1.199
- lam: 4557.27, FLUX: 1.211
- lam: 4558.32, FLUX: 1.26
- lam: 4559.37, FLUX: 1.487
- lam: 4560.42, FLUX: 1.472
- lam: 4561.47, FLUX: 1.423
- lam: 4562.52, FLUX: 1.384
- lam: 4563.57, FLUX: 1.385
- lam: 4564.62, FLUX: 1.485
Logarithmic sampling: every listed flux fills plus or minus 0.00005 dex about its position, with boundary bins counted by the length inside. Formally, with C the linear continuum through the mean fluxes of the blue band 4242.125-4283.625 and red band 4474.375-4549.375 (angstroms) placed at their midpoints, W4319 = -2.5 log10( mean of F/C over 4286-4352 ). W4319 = 0.12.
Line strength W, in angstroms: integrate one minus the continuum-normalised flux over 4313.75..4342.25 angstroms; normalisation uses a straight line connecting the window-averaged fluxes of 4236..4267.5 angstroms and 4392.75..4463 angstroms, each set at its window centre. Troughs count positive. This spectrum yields 0.6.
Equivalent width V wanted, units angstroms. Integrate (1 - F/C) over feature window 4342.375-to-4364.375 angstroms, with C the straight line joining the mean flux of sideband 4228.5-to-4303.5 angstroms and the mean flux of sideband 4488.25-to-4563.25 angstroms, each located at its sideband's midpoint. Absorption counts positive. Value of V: -0.6 angstroms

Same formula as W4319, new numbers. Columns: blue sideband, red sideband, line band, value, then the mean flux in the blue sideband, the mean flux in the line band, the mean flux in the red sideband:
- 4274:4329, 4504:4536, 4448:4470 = 0.01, 0.928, 1.23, 1.36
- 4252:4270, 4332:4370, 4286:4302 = 0.21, 1.07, 0.903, 1.15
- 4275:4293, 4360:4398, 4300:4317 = 0.34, 0.977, 0.746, 1.13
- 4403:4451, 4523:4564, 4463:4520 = -0.05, 1.2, 1.34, 1.33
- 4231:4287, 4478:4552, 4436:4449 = 0.02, 1.05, 1.24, 1.34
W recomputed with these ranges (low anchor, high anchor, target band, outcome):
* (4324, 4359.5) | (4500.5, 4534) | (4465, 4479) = 0.09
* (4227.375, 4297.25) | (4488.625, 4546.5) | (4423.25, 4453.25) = 0.03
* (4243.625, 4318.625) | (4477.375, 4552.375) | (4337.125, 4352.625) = -0.63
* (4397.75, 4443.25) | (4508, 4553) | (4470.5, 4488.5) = -0.36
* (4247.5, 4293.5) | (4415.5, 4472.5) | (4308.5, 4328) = 1.68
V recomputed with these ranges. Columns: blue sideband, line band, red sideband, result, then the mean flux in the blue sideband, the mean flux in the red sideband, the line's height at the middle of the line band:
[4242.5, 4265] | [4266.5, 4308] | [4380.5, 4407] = 5.7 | 1.06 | 1.08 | 1.07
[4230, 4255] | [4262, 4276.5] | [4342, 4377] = 1.5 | 1.1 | 1.16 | 1.12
